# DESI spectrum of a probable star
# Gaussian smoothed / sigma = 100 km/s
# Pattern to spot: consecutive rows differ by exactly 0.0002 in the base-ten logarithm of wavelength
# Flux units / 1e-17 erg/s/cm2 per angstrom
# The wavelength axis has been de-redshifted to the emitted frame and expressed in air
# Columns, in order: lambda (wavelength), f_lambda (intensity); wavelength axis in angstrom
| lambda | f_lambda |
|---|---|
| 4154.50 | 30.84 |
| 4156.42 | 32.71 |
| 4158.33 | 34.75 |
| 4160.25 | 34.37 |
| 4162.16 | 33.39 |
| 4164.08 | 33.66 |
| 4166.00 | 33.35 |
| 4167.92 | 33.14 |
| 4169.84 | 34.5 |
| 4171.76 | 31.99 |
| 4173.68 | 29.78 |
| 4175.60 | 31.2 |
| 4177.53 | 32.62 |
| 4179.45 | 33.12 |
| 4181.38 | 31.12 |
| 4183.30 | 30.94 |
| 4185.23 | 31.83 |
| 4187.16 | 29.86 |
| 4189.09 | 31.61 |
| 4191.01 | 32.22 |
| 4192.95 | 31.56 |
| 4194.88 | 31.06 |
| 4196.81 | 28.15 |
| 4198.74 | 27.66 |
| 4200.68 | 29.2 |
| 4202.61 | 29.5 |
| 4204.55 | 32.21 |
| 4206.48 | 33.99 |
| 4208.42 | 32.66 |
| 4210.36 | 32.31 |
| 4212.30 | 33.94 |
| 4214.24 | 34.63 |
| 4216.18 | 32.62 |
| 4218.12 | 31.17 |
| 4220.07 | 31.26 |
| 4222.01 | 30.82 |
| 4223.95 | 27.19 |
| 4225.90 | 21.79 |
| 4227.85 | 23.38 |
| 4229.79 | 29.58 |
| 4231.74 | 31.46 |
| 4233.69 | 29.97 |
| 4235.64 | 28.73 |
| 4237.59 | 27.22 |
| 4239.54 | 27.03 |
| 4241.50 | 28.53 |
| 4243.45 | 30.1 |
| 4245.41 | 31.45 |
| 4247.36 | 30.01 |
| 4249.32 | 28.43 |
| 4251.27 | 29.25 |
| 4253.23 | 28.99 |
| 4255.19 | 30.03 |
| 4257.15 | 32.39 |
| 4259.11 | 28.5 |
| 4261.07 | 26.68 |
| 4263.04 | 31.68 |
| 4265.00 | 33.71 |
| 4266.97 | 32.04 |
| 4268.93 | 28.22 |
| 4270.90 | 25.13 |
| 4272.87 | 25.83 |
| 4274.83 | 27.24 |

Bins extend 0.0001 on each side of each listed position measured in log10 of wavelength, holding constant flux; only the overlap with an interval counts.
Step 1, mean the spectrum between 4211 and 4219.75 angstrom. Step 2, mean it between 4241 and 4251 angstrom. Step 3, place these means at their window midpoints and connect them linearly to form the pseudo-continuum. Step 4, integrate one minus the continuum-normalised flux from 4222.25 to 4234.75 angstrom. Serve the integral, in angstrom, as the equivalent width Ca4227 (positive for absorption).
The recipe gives 1.6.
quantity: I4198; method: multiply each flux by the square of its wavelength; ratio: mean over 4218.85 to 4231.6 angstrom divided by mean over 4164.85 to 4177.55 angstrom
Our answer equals 0.9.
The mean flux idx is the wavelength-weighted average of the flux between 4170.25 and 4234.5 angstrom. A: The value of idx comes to 30.7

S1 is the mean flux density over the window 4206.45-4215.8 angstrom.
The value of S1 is 33.4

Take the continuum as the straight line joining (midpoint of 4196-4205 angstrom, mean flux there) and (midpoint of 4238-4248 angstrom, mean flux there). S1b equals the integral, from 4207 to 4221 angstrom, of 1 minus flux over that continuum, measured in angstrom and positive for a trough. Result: -1.7 angstrom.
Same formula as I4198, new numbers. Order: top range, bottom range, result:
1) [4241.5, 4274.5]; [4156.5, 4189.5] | 0.95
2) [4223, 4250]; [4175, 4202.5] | 0.94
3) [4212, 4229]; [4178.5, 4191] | 0.95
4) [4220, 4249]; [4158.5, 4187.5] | 0.90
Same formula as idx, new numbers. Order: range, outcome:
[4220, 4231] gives 27.1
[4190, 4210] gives 30.9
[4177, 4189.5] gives 31.5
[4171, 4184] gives 31.6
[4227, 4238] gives 28.5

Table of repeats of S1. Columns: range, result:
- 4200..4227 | 30.9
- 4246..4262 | 29.4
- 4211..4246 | 29.5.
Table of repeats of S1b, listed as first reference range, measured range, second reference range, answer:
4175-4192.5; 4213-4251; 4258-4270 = 1.80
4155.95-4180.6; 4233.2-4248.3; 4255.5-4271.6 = 0.74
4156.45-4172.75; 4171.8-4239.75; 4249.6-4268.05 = 3.63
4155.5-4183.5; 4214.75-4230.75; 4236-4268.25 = 1.13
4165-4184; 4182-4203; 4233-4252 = 0.68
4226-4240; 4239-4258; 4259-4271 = -0.57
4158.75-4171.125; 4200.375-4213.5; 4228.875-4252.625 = -0.38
